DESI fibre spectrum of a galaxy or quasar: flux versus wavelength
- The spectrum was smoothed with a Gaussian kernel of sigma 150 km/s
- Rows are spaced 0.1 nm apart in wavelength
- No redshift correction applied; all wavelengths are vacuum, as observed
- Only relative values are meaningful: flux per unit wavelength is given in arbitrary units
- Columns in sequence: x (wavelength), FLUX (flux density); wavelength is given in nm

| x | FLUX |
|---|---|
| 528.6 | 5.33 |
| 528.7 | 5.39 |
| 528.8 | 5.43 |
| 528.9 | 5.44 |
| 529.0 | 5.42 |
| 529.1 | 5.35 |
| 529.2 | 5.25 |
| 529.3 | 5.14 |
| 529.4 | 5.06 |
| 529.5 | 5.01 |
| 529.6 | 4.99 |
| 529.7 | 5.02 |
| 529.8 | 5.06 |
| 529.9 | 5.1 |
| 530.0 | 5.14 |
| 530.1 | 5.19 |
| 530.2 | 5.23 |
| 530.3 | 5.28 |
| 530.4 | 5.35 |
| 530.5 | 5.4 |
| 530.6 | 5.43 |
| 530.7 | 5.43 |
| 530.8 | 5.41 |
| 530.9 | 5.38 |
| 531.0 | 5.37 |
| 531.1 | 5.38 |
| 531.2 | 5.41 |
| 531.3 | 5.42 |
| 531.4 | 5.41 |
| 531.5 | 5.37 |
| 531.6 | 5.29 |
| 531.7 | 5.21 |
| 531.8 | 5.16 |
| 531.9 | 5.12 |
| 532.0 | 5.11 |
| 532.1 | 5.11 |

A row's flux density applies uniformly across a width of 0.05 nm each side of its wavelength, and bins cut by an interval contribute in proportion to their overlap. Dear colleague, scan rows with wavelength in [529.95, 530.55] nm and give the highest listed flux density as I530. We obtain 5.4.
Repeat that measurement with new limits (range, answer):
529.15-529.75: 5.25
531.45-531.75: 5.37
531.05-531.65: 5.42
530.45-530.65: 5.43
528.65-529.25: 5.44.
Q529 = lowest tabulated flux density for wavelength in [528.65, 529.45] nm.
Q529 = 5.06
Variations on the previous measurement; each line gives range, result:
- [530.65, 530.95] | 5.38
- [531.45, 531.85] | 5.16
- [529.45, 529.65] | 4.99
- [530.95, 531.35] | 5.37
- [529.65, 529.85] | 5.02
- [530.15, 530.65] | 5.23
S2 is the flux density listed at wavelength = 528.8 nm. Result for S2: 5.43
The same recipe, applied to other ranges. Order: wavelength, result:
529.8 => 5.06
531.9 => 5.12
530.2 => 5.23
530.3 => 5.28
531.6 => 5.29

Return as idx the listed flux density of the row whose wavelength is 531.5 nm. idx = 5.37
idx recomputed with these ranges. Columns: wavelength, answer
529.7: 5.02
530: 5.14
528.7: 5.39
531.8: 5.16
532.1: 5.11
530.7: 5.43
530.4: 5.35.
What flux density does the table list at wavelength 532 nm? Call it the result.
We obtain 5.11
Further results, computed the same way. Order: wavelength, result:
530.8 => 5.41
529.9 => 5.1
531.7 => 5.21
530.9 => 5.38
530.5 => 5.4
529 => 5.42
